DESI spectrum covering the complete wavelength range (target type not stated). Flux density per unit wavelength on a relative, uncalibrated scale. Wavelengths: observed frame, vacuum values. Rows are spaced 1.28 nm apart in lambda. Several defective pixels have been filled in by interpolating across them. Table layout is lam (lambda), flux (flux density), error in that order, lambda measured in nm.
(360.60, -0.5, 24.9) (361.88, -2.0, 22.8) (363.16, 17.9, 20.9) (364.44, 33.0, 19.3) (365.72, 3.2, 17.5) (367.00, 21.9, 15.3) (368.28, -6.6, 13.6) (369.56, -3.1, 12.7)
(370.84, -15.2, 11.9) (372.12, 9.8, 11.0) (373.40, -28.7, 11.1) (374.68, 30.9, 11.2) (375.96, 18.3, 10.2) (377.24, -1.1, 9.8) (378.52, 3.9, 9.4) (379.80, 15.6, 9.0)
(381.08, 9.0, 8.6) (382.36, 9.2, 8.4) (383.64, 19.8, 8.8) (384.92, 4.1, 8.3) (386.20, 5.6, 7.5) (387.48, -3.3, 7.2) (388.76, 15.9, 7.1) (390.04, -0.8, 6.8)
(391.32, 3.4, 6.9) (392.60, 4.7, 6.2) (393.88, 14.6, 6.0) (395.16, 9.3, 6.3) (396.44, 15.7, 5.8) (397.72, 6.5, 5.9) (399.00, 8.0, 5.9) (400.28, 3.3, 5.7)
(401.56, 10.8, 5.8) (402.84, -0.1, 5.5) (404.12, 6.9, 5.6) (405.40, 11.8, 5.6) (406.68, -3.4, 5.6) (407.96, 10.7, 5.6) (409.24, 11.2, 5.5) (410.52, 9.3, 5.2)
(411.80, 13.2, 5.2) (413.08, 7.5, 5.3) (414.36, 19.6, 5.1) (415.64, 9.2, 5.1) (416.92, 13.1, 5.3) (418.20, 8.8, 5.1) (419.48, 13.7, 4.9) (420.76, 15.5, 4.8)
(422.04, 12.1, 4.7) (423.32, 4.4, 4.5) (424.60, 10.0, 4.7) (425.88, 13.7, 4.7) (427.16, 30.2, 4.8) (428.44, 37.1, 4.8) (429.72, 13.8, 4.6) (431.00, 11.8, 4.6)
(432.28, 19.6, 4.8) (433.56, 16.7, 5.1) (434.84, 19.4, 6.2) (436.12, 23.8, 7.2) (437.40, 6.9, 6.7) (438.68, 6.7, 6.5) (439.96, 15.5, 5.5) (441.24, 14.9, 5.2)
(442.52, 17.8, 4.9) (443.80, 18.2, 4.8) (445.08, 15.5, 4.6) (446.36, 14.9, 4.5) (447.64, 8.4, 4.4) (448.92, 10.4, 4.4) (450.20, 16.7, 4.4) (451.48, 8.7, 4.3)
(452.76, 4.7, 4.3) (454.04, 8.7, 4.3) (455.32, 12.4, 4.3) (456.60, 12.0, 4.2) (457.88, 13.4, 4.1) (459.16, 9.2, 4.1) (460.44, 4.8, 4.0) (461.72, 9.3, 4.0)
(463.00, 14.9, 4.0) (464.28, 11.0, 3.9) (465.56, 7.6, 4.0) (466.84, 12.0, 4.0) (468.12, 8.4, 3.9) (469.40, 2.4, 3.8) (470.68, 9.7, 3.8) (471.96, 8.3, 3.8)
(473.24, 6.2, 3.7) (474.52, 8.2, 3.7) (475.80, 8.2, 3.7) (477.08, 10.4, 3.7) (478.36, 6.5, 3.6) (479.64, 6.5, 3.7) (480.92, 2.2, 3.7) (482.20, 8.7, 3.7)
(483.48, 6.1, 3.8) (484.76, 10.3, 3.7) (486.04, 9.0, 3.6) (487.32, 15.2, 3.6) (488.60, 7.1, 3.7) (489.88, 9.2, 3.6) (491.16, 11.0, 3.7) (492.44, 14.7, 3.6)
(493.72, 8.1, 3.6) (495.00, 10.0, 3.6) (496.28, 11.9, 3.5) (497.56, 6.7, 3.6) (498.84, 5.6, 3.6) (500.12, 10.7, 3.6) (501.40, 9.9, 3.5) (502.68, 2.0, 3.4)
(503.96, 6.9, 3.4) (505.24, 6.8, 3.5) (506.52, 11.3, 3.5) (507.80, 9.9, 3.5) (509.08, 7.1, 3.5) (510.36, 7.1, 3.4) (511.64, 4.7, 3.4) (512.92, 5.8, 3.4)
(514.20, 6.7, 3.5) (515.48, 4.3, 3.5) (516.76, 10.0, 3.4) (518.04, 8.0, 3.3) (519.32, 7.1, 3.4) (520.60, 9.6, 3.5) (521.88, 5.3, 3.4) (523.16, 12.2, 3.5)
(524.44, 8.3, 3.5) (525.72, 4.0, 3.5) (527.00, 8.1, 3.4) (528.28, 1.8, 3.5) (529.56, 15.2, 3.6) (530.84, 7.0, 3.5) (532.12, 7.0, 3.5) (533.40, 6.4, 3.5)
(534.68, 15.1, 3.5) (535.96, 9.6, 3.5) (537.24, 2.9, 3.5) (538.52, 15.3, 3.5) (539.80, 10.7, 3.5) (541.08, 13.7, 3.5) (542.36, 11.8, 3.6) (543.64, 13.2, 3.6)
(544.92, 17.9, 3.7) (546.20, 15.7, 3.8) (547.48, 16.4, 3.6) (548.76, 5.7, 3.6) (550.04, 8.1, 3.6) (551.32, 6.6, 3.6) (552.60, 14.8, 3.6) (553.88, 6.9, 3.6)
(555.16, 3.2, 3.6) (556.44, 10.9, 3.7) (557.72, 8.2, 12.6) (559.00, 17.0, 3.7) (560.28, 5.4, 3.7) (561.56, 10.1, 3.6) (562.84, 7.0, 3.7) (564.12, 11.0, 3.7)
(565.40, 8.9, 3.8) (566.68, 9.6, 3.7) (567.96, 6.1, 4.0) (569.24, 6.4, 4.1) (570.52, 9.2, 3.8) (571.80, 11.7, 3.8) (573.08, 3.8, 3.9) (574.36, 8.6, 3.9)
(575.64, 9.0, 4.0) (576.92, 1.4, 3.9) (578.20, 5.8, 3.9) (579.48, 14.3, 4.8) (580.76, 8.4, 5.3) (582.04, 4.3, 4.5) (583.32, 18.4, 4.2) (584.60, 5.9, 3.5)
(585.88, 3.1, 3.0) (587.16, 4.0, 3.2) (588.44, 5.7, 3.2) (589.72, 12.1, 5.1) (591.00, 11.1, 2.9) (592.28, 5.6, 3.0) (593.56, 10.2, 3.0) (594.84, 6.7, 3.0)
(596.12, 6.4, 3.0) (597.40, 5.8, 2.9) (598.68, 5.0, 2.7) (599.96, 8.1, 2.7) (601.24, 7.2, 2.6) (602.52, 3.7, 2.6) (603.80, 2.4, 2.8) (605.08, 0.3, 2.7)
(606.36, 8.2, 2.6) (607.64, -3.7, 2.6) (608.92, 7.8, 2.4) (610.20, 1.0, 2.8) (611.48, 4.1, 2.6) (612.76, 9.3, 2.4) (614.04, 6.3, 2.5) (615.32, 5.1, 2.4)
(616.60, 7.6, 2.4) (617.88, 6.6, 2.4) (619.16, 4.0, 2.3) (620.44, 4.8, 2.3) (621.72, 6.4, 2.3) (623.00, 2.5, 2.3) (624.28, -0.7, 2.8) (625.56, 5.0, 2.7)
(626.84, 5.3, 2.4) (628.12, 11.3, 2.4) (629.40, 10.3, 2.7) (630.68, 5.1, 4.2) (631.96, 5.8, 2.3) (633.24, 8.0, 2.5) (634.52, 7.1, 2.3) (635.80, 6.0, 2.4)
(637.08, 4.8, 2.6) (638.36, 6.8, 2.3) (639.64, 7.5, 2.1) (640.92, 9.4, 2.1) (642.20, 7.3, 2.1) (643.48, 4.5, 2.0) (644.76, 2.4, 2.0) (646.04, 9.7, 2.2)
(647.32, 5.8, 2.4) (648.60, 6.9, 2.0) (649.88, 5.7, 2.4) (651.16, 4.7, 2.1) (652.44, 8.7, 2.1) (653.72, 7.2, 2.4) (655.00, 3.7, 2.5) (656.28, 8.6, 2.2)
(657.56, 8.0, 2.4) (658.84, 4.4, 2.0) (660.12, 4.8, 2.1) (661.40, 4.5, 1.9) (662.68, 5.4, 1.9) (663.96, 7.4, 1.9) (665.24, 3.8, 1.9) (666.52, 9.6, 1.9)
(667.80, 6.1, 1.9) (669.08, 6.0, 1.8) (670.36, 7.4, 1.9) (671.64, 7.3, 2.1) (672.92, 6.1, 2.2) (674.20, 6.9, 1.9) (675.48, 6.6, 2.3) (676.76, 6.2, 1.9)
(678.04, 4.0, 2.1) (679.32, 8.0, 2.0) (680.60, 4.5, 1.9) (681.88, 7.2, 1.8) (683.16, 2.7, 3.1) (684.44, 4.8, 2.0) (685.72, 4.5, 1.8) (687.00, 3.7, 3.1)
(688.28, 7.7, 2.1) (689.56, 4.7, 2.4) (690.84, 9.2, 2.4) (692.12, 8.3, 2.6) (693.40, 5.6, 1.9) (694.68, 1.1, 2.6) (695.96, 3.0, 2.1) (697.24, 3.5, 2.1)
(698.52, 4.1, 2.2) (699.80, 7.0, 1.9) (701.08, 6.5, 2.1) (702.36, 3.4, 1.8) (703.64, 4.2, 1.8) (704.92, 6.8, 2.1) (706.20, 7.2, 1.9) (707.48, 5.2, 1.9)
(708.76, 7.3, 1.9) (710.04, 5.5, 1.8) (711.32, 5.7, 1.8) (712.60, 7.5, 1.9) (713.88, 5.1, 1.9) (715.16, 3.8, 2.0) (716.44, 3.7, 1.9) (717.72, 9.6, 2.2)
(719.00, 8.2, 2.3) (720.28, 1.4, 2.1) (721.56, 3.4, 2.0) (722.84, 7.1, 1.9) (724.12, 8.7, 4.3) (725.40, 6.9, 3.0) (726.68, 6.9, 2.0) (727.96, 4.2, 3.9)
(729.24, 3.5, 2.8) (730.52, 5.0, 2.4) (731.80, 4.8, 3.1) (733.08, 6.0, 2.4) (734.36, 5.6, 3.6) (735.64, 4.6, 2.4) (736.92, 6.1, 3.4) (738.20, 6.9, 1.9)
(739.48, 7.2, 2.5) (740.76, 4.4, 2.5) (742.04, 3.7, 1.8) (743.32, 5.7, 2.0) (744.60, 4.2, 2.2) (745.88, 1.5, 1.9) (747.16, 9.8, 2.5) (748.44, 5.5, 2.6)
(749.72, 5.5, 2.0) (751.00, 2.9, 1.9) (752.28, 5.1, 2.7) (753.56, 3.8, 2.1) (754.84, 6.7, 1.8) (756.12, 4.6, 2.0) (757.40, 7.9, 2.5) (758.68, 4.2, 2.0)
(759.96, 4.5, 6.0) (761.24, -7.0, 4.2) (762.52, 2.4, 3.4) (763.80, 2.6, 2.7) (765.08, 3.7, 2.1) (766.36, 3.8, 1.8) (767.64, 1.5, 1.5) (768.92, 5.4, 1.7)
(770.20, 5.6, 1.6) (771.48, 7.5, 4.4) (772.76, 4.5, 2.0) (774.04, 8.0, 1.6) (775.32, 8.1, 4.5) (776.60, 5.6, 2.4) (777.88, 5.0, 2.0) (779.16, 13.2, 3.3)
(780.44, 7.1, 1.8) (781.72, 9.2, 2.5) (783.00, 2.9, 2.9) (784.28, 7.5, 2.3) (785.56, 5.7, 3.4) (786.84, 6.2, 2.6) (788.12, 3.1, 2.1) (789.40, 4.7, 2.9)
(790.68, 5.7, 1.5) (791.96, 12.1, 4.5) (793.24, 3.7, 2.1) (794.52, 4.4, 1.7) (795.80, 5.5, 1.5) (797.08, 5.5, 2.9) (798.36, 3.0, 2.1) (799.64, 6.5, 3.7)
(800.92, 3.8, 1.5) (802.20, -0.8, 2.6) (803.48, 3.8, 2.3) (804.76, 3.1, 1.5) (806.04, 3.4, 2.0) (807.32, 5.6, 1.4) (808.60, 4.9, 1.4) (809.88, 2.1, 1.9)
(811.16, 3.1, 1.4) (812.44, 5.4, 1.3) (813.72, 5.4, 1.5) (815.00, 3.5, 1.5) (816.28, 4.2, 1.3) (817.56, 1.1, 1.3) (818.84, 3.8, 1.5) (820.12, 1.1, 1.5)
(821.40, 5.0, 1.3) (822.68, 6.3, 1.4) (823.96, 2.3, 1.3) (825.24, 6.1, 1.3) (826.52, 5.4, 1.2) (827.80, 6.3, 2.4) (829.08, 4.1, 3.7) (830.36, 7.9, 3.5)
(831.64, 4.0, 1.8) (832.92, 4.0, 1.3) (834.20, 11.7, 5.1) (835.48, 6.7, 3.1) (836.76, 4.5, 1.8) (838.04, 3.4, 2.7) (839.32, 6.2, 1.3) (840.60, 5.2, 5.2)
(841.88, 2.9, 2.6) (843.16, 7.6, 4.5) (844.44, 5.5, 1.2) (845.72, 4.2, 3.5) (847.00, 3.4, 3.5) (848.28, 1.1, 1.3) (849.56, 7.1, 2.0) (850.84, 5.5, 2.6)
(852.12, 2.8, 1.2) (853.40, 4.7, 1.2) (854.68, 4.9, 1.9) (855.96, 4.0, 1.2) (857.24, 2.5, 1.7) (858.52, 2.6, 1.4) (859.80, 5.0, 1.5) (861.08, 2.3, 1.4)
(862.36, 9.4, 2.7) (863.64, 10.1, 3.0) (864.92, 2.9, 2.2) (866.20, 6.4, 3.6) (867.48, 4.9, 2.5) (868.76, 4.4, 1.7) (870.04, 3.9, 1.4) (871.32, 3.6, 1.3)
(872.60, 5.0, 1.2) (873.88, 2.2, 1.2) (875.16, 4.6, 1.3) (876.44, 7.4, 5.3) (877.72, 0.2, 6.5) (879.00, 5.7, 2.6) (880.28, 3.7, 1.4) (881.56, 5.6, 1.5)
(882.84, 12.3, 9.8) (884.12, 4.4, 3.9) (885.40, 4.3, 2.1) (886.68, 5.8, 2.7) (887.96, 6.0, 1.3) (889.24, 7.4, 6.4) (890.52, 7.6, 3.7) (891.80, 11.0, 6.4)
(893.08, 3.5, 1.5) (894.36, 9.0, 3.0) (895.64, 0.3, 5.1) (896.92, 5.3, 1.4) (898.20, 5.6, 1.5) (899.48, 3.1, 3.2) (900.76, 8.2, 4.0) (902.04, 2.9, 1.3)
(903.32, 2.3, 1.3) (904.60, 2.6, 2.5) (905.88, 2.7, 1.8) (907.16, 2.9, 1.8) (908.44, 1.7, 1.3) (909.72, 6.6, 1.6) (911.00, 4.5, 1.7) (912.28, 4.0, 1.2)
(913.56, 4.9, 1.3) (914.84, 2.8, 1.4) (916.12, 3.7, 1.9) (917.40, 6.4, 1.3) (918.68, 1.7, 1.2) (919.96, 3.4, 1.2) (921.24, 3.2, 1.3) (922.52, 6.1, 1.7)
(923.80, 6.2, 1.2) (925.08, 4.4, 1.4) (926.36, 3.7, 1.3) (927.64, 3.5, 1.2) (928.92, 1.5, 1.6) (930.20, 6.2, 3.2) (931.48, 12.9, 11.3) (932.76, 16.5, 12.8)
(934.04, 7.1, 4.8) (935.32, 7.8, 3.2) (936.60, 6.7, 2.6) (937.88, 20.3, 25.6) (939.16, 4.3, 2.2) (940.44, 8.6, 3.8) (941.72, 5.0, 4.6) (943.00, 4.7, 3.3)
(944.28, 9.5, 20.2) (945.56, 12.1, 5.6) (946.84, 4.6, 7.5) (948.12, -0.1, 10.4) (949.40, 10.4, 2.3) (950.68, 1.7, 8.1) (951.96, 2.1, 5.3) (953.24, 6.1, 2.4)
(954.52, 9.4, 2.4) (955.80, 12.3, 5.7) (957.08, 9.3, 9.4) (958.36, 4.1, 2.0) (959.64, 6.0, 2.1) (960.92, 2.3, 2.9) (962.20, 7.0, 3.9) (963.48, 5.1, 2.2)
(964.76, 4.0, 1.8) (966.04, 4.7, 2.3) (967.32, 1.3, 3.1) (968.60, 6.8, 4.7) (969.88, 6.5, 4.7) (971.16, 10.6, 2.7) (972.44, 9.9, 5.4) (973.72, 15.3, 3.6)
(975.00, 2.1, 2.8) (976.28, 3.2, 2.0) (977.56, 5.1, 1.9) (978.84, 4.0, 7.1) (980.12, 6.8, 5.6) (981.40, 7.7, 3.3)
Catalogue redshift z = 2.51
